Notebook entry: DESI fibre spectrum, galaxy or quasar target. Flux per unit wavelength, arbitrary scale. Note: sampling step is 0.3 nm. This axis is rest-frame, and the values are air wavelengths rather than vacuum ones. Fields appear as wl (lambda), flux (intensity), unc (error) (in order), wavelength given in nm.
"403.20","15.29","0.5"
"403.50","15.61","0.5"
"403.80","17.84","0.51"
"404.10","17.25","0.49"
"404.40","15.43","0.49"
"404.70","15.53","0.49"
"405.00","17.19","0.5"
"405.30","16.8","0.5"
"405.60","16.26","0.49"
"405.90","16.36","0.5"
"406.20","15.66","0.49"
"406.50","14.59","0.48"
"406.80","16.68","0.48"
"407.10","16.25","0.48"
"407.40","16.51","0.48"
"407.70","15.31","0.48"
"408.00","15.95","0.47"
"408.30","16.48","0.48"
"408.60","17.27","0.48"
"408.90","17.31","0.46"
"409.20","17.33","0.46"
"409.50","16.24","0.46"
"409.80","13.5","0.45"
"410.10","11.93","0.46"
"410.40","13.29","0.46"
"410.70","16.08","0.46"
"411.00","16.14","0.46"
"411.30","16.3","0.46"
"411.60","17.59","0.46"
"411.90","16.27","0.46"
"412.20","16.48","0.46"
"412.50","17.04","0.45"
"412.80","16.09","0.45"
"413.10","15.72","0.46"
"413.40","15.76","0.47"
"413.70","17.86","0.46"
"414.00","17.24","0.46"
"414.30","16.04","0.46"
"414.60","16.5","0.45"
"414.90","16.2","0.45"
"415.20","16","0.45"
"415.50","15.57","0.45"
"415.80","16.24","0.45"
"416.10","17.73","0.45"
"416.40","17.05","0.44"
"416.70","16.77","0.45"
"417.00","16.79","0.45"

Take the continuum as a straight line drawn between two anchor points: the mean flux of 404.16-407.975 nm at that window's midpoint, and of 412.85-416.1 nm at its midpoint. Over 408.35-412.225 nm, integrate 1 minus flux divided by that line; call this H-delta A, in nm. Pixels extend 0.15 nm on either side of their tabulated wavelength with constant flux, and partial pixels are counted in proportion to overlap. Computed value 0.096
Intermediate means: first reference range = 16.1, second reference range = 16.4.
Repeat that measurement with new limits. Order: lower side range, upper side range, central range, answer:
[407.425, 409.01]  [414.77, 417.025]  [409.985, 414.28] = 0.123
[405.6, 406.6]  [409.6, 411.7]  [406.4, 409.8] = -0.199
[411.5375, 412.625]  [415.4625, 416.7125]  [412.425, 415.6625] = 0.081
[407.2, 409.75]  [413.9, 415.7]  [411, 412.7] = -0.036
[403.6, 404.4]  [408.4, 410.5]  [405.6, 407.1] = 0.036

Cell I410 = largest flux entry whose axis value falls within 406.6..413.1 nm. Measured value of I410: 17.59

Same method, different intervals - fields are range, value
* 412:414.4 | 17.86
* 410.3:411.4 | 16.3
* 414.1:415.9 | 16.5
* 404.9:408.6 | 17.27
